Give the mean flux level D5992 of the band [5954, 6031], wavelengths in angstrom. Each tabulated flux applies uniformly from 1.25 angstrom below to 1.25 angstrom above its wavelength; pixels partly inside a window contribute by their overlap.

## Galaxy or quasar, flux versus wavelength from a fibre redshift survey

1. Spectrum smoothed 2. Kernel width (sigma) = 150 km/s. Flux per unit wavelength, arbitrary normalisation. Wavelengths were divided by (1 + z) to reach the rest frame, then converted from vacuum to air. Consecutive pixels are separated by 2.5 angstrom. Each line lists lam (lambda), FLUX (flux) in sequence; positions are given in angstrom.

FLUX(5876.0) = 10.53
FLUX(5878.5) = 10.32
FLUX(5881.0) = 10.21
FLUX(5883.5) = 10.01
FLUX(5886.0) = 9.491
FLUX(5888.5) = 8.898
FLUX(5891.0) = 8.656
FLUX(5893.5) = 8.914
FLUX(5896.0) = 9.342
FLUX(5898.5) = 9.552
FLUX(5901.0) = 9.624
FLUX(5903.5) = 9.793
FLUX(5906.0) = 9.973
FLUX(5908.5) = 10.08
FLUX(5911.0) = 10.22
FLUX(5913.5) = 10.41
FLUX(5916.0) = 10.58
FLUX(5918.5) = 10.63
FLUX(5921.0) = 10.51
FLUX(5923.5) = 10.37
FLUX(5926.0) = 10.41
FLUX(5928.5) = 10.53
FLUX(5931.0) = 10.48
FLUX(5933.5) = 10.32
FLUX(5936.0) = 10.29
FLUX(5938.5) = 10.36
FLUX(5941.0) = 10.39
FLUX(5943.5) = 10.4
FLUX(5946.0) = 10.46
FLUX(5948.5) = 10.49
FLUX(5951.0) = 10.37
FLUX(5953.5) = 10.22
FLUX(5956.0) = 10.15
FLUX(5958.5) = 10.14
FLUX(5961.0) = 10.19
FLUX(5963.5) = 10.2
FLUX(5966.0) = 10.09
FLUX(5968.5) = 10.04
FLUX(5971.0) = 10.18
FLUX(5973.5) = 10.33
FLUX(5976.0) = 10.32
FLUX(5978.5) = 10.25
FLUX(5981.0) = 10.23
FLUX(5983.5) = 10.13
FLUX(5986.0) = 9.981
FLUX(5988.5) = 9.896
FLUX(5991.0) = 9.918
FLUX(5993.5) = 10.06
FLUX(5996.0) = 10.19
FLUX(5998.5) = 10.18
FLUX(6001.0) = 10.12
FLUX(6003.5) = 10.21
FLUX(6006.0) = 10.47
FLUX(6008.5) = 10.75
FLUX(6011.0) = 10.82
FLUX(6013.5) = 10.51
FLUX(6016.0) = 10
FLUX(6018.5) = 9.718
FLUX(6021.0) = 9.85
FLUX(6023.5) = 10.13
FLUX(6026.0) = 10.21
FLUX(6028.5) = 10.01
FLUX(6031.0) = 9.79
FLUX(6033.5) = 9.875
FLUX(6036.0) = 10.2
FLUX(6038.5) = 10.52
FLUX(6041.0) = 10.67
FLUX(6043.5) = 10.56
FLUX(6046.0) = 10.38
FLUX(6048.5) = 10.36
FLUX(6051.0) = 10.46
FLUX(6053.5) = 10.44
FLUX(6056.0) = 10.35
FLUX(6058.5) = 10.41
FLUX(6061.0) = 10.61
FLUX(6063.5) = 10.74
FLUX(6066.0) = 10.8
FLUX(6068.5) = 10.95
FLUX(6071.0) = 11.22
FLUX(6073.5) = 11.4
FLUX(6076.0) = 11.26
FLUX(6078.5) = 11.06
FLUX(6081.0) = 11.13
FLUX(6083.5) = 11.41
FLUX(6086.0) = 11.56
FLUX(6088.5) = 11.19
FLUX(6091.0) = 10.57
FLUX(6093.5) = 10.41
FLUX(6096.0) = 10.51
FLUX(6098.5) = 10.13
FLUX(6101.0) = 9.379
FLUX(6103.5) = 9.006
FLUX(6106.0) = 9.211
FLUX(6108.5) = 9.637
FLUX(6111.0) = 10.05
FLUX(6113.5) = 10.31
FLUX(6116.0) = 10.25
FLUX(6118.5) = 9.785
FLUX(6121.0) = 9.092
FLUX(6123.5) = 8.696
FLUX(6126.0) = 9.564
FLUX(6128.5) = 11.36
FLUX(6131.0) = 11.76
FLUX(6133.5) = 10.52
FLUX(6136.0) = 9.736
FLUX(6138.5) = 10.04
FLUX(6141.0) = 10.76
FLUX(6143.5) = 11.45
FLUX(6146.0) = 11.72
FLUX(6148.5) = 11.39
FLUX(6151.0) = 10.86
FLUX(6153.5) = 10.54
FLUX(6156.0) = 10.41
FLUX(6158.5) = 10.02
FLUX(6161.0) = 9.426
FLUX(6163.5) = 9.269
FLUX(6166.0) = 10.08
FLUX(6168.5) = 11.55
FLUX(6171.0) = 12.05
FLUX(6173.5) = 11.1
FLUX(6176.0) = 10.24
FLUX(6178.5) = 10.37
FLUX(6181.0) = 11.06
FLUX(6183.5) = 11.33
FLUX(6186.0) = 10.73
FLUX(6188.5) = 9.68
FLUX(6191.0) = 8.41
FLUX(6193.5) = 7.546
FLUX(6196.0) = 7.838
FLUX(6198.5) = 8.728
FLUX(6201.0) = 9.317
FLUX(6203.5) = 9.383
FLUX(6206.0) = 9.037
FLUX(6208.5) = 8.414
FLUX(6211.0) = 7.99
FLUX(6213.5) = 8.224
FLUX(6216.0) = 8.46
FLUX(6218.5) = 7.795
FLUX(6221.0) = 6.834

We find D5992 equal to 10.2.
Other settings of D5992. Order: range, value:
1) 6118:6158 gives 10.5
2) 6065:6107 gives 10.7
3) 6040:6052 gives 10.5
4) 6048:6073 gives 10.7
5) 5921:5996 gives 10.3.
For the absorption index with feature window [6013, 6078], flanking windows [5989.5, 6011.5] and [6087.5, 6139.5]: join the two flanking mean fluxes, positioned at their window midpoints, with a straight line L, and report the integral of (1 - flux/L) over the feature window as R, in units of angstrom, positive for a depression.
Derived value -1.6 angstrom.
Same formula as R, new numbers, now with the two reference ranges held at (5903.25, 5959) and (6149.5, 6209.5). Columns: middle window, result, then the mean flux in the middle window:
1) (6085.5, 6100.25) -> -0.9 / 10.6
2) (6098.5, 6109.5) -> 0.7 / 9.39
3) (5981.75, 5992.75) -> 0.3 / 10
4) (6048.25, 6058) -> -0.3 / 10.4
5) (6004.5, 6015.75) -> -0.4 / 10.6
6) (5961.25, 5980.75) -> 0.1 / 10.2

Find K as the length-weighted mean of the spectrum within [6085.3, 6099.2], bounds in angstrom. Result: 10.7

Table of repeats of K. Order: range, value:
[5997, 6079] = 10.4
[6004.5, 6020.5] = 10.4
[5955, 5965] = 10.2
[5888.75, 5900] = 9.11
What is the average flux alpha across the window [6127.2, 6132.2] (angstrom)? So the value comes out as 11.5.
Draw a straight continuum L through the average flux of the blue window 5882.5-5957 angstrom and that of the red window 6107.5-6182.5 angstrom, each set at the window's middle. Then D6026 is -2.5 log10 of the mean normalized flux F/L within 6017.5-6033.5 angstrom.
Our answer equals 0.03 mag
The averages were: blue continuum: 10.1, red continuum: 10.4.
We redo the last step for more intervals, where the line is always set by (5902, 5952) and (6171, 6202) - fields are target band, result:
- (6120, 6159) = -0.07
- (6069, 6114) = -0.06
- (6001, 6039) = 0.00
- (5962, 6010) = 0.00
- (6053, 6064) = -0.05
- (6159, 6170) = -0.03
